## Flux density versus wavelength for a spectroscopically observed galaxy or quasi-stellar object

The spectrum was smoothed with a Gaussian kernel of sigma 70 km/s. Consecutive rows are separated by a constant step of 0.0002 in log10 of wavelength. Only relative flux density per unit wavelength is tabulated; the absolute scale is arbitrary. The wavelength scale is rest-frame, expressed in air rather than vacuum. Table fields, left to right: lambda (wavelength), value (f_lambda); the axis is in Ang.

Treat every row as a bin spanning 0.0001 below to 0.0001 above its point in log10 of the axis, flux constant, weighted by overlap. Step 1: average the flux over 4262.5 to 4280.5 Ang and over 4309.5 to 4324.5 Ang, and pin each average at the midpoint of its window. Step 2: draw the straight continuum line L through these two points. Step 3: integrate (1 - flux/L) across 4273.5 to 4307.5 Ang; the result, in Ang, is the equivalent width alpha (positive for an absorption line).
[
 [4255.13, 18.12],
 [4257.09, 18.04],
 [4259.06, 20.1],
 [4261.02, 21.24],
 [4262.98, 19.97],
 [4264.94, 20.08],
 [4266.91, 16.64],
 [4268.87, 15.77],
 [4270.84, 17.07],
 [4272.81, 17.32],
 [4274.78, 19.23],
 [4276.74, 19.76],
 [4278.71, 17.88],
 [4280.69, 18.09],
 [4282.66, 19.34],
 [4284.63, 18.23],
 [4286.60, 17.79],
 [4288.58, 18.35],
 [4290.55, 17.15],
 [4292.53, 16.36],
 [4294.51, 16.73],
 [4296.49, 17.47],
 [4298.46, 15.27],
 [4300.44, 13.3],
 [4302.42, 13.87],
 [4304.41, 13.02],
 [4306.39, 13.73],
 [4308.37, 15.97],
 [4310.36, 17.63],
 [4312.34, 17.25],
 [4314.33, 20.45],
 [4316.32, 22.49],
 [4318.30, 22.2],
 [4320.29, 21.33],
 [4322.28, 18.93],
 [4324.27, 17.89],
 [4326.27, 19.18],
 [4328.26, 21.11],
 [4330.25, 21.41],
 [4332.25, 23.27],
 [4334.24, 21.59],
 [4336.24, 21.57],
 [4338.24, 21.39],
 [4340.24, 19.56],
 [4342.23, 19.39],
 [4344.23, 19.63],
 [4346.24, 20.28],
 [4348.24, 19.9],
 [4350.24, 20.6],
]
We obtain 3.7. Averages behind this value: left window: 18.1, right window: 19.9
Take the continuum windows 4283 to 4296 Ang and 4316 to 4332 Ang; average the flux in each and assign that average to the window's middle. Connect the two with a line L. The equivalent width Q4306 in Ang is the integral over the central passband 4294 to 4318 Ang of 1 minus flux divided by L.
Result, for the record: 3.1 Ang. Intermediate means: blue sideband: 17.5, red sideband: 20.6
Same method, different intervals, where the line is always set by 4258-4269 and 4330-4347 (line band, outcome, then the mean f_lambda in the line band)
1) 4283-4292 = 0.8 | 17.9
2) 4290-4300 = 1.8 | 16.4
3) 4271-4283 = 0.6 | 18.5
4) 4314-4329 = 0.0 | 20.4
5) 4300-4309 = 2.8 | 13.9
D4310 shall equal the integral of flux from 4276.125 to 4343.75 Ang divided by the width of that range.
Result 18.5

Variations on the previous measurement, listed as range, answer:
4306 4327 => 19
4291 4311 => 15.3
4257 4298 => 18.2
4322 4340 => 20.7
